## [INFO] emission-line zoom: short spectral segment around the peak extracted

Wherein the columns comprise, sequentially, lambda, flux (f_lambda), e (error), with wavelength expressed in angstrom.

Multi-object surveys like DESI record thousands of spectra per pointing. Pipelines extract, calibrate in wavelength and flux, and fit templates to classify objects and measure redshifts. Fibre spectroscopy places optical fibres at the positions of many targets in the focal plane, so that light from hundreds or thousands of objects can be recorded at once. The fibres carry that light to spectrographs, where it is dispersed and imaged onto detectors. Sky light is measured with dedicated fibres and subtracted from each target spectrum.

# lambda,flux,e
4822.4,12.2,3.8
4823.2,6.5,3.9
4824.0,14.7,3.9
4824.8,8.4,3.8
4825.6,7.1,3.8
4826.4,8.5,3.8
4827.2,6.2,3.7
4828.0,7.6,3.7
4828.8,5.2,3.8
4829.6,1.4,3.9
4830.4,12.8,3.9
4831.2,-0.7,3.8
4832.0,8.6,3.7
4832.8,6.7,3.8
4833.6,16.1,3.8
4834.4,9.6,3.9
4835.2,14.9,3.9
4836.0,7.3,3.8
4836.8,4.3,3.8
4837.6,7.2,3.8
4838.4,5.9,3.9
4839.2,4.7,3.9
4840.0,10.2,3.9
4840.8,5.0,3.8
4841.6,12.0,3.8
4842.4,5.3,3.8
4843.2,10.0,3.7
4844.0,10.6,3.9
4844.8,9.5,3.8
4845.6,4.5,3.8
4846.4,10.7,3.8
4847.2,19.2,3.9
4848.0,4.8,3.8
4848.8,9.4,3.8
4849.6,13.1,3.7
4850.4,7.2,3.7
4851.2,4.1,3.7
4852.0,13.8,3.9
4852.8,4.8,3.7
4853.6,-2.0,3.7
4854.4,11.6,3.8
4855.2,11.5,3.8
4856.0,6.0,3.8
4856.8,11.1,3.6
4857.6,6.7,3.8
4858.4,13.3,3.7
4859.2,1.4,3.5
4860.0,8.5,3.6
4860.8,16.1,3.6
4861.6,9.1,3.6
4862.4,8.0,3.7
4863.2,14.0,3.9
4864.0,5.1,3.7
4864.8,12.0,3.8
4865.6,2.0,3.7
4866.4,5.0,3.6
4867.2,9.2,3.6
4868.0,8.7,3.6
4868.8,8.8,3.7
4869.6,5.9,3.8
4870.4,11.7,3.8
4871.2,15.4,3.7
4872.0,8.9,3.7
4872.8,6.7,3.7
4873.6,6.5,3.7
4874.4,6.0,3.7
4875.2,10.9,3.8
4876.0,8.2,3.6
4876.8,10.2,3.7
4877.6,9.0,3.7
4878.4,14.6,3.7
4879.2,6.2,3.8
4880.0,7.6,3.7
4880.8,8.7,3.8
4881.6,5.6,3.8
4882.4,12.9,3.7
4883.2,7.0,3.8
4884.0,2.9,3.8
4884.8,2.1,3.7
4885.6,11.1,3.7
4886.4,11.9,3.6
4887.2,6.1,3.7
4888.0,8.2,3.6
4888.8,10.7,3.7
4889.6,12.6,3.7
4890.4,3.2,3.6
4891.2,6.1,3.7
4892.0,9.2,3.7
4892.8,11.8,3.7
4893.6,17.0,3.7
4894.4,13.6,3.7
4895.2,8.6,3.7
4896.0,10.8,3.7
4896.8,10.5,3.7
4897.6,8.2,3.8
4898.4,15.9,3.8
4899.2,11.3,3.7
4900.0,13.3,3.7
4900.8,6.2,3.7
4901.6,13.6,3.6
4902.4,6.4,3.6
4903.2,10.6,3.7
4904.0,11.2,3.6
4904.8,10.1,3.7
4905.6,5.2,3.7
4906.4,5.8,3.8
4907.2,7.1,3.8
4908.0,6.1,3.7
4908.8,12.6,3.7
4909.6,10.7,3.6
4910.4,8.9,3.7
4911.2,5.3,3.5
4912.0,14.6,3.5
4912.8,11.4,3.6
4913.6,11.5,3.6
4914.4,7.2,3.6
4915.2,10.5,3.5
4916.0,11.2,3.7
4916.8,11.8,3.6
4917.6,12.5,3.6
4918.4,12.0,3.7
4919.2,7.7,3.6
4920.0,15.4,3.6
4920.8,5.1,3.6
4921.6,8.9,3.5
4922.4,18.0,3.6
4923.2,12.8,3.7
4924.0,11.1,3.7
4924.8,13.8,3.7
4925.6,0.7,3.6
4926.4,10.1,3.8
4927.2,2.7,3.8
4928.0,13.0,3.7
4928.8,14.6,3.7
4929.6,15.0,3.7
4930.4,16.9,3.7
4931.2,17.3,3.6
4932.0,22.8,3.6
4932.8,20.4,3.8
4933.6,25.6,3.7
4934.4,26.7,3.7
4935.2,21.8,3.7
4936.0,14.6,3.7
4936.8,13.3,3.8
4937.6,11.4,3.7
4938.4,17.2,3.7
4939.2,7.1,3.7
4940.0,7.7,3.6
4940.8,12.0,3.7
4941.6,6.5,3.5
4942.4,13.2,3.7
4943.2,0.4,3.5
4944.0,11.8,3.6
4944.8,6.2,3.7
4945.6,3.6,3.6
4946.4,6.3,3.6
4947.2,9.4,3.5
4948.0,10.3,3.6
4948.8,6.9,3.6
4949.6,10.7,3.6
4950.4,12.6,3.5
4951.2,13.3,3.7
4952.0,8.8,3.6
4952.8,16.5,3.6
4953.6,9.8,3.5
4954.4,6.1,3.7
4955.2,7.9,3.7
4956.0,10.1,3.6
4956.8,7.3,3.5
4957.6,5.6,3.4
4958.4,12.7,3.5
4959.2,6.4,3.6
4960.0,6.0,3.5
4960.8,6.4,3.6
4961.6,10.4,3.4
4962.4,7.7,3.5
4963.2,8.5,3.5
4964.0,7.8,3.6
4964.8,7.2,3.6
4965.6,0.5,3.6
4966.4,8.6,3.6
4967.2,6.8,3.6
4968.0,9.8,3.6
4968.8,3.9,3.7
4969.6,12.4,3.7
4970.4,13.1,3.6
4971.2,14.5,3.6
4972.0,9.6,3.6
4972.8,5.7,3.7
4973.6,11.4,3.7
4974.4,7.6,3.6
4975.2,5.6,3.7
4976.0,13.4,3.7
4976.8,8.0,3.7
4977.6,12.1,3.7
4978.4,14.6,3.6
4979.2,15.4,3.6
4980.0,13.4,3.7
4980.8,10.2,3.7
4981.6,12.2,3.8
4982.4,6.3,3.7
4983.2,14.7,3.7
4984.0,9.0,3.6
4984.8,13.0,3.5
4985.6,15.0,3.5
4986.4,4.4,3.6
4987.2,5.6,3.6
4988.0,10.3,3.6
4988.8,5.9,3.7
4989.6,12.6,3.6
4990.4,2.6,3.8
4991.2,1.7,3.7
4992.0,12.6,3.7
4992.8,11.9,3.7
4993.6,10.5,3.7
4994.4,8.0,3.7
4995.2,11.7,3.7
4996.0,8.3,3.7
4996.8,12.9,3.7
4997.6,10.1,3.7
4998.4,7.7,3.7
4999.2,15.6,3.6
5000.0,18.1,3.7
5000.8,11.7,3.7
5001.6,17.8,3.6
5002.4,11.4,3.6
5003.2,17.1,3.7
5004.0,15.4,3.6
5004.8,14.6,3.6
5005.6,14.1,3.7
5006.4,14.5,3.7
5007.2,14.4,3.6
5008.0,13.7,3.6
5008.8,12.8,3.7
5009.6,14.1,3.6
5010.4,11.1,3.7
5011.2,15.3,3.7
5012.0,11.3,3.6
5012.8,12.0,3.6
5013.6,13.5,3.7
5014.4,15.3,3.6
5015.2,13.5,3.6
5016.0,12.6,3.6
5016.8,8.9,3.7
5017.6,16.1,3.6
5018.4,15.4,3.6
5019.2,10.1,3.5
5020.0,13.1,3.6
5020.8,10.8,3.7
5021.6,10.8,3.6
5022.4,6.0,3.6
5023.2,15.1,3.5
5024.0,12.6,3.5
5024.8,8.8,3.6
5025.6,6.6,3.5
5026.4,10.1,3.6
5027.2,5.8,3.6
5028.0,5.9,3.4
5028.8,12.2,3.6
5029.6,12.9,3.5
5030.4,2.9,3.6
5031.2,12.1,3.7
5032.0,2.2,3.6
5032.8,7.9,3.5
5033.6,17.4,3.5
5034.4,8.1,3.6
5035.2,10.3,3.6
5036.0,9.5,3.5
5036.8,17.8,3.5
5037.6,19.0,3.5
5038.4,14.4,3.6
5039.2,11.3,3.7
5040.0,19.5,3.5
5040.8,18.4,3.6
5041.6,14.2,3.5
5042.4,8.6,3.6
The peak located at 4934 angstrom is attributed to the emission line [O II]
